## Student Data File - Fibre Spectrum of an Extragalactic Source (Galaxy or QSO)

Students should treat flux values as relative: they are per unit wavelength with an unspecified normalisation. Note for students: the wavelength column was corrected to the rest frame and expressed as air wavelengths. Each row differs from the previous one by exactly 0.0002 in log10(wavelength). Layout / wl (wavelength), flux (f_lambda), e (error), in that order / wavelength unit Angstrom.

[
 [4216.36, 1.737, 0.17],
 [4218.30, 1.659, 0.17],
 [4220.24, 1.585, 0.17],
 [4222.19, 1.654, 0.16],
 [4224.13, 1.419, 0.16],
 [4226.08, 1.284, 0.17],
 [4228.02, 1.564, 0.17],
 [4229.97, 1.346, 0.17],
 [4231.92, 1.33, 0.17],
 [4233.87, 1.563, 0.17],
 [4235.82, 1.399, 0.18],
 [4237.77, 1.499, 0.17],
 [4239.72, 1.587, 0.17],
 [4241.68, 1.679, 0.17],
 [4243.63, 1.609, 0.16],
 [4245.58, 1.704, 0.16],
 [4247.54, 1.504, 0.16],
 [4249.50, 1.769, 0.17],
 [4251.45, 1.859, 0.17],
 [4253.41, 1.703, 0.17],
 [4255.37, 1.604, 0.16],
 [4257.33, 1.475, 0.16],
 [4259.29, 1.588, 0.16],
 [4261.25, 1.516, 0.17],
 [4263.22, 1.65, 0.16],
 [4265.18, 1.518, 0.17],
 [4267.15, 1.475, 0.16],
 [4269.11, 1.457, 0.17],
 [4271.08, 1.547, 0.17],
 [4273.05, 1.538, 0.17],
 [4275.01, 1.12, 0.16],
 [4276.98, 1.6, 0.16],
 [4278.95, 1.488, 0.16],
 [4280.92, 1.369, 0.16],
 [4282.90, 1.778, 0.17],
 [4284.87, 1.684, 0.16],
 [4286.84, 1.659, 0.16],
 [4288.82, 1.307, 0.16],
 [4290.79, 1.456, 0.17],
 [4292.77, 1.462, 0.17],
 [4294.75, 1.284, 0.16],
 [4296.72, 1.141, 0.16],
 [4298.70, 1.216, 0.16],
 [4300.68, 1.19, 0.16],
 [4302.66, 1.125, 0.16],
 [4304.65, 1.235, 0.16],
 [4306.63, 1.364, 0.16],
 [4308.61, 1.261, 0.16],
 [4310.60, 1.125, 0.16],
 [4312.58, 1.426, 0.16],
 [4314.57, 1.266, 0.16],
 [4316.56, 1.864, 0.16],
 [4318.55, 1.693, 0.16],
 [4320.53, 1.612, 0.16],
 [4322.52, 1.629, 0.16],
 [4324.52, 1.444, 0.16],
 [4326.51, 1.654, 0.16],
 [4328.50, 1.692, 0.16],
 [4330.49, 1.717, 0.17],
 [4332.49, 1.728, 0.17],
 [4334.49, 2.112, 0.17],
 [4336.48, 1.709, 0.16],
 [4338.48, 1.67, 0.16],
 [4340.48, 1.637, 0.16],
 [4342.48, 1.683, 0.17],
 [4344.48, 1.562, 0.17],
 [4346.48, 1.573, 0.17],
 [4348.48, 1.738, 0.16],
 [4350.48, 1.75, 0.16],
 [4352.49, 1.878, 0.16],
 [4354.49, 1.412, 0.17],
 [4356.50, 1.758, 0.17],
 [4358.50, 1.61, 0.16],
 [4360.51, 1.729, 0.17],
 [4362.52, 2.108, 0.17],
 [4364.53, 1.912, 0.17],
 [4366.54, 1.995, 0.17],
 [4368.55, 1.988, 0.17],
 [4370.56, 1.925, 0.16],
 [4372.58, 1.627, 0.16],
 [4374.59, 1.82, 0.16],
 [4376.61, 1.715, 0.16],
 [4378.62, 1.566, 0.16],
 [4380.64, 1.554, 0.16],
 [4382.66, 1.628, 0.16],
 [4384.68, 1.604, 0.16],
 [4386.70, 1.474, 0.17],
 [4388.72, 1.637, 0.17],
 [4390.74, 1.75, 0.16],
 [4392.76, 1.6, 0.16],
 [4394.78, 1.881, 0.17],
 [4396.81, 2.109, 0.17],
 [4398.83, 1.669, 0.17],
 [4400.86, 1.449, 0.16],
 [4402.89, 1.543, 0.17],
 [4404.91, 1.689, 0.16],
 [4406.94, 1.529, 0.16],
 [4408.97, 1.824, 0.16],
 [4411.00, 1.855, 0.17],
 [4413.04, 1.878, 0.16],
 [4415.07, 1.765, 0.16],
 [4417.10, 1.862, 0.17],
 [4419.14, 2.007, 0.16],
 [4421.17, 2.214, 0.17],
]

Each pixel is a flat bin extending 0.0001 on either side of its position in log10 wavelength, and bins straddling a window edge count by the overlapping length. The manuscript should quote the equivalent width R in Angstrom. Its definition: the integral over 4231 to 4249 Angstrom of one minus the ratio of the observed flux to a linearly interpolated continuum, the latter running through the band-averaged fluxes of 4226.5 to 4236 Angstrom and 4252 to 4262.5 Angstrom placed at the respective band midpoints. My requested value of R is -0.7 Angstrom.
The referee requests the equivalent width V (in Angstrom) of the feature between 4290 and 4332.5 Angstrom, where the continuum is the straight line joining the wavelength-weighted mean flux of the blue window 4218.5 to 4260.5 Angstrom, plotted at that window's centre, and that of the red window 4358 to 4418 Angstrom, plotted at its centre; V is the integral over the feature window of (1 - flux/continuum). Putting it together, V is 5.70 Angstrom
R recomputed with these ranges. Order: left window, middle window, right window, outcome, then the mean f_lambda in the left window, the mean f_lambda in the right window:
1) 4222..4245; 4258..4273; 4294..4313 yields -1.76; 1.49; 1.23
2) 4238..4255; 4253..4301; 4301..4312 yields -1.05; 1.67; 1.23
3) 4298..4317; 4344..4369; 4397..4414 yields -4.55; 1.29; 1.7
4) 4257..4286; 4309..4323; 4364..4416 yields 0.86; 1.52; 1.73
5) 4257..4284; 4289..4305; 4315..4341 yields 3.29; 1.51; 1.7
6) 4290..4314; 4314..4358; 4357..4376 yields -2.93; 1.27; 1.85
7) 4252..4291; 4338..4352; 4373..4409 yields -0.46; 1.53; 1.66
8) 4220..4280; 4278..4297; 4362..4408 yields 1.36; 1.54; 1.73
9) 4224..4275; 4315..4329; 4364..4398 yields 0.14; 1.54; 1.75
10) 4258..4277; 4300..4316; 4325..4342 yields 3.64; 1.5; 1.73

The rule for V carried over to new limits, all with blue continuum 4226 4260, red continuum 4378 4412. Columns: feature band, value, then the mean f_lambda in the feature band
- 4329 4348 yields -0.9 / 1.71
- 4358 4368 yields -1.5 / 1.89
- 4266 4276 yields 1.0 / 1.43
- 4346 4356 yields -0.2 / 1.68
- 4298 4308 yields 2.4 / 1.23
